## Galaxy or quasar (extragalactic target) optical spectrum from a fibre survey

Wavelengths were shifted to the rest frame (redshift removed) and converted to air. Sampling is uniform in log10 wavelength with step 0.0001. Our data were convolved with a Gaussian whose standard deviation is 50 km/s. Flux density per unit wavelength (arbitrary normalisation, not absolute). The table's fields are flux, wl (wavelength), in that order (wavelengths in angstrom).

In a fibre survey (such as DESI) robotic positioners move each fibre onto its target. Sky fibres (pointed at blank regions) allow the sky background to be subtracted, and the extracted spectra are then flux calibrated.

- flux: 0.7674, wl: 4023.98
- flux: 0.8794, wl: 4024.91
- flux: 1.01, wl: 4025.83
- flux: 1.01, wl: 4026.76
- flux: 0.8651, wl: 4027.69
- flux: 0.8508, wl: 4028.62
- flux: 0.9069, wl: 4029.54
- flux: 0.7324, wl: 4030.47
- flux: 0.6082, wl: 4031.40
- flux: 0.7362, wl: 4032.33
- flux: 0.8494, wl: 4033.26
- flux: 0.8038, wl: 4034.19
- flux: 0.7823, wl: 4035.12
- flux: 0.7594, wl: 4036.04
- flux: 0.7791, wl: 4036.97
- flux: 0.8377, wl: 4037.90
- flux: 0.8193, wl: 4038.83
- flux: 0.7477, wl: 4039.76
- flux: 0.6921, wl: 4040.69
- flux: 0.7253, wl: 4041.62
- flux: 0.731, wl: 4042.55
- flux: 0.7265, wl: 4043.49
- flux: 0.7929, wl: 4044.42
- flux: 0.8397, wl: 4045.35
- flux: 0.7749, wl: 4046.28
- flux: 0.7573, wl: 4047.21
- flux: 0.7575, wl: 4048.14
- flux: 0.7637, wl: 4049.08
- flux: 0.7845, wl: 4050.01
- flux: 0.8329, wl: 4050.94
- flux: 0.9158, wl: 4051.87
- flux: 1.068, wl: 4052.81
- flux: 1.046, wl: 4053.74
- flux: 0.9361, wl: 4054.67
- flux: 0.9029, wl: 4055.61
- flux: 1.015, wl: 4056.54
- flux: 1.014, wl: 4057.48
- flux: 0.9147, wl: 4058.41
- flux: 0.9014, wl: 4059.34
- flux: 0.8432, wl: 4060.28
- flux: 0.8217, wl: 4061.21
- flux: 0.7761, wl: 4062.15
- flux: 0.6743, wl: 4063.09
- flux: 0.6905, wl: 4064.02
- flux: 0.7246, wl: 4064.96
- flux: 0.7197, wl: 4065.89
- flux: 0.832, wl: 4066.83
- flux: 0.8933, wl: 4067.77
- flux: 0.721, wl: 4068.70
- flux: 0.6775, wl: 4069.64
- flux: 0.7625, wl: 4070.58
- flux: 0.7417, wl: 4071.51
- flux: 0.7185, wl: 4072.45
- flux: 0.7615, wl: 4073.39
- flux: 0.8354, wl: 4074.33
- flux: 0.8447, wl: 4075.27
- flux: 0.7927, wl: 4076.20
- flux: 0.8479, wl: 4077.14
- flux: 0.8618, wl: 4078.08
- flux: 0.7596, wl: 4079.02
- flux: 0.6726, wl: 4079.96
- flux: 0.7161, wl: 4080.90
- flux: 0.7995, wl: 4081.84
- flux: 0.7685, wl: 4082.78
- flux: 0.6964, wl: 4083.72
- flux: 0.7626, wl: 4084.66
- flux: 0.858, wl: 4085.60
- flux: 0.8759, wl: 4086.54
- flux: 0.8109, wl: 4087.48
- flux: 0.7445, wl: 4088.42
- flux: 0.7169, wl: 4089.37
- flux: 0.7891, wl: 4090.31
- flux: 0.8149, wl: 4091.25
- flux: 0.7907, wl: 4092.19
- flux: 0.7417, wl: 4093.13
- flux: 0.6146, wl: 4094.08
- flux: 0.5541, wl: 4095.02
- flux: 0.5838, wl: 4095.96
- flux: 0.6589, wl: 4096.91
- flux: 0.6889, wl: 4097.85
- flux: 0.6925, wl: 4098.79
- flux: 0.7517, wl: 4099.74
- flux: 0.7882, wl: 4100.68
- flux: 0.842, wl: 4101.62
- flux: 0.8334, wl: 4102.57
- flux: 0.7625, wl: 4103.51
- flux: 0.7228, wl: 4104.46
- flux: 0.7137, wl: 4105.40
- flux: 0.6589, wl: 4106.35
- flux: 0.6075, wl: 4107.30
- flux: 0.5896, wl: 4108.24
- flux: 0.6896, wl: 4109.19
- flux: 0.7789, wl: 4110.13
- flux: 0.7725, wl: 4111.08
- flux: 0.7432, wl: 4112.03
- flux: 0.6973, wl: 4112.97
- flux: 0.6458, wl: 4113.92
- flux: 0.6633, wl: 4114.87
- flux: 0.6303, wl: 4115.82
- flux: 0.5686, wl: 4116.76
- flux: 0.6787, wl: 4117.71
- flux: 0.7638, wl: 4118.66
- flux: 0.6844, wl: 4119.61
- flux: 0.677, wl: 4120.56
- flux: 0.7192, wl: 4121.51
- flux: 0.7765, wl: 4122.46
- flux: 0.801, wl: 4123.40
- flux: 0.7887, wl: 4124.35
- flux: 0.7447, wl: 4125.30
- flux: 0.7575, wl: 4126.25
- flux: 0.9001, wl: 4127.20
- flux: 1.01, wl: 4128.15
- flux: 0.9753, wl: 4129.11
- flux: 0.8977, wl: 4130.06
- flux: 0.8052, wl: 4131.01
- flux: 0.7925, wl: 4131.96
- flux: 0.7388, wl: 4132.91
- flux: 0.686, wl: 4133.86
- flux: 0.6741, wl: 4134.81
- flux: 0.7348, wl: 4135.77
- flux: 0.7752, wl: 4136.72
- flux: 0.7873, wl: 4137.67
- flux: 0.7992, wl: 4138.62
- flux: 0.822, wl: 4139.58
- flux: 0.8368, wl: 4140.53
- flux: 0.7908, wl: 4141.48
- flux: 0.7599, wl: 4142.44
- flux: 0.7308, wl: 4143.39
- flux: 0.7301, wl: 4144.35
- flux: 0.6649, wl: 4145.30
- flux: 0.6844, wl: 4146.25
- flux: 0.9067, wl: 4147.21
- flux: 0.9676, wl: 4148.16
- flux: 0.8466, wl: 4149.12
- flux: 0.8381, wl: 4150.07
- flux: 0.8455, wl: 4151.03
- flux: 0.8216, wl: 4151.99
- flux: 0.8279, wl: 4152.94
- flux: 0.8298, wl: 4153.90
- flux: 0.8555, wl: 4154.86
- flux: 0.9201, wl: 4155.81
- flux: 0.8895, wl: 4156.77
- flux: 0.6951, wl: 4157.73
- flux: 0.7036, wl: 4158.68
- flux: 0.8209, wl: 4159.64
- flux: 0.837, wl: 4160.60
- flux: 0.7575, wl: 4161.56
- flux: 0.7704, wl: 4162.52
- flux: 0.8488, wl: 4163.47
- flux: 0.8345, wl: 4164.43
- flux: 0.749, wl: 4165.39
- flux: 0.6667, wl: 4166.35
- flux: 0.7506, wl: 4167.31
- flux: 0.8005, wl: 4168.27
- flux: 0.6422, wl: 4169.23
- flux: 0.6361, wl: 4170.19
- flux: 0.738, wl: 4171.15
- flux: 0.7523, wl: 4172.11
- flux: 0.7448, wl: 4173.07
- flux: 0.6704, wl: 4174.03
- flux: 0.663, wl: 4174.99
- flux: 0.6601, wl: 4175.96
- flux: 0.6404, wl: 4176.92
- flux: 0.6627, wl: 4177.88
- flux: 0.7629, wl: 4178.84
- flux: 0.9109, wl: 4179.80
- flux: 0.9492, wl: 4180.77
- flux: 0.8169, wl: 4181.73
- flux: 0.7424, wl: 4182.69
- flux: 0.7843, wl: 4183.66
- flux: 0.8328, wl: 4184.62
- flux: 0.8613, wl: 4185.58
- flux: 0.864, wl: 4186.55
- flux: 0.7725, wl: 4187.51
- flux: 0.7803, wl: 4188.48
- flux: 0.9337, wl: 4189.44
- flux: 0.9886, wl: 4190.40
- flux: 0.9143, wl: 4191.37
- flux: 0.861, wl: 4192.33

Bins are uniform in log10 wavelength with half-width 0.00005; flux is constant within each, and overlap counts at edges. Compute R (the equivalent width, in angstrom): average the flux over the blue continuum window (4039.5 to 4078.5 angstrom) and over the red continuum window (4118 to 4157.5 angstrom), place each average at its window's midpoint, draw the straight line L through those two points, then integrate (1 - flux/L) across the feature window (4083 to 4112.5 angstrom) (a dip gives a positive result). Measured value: 2.8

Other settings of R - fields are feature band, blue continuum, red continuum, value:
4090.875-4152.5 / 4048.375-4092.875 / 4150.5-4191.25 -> 3.7 angstrom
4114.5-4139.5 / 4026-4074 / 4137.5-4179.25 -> 0.6 angstrom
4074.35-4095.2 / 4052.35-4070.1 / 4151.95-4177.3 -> 1.5 angstrom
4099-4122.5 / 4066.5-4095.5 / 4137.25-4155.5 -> 2.3 angstrom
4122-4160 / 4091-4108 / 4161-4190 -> -3.3 angstrom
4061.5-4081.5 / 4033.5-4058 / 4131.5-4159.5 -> 1.4 angstrom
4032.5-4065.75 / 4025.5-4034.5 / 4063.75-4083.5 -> -0.7 angstrom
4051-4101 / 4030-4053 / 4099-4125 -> -2.7 angstrom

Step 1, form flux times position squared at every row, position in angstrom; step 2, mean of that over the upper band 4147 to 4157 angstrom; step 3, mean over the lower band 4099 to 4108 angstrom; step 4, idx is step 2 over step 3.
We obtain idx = 1.20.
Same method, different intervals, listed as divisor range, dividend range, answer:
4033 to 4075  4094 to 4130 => 0.92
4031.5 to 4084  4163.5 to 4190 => 1.01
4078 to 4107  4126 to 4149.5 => 1.11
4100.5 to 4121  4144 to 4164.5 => 1.18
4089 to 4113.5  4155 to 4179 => 1.08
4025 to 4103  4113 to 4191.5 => 1.03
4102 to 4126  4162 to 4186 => 1.10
